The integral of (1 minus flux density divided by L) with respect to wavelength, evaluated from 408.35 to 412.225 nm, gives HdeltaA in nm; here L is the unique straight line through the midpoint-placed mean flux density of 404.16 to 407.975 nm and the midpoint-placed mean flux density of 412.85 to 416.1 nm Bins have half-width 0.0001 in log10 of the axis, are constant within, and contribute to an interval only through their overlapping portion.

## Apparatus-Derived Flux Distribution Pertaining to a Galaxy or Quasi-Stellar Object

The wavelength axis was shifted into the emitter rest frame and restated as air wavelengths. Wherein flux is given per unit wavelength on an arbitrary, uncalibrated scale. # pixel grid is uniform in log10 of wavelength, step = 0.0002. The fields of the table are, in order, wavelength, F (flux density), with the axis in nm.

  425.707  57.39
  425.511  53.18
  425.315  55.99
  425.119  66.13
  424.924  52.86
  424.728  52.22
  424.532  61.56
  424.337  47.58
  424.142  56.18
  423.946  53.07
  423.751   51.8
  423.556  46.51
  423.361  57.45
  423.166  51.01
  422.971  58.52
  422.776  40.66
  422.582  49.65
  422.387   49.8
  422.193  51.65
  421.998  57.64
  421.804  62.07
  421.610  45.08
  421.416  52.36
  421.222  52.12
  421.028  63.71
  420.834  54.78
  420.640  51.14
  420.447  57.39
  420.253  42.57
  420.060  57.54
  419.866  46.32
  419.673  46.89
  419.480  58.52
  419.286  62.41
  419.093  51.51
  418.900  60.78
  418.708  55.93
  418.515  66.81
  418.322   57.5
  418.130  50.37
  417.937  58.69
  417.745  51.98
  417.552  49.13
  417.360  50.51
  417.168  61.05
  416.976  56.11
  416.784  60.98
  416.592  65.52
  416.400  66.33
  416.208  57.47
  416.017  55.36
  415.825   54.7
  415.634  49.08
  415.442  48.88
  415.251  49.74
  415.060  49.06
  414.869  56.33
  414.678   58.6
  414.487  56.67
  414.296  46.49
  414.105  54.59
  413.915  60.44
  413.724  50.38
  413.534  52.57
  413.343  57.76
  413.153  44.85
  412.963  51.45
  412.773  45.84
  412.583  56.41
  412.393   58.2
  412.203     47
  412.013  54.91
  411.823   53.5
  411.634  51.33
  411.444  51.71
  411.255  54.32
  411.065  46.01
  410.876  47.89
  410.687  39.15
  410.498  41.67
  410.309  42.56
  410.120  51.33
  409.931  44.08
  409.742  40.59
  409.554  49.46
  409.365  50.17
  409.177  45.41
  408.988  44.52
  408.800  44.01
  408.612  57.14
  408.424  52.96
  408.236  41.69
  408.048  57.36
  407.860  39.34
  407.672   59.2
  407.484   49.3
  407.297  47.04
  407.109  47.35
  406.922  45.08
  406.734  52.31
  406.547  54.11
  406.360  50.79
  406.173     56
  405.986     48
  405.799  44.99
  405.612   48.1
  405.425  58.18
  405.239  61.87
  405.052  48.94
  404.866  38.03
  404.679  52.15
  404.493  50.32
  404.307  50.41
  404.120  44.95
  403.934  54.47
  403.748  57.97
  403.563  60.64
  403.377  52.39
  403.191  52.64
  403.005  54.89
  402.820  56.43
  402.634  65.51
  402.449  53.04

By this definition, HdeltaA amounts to 0.25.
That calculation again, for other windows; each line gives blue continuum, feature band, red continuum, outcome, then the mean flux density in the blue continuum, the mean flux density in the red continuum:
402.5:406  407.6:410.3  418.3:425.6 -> 0.26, 52.8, 54.1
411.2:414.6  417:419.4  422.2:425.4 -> -0.16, 52.7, 53.1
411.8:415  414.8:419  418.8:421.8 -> -0.19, 53.2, 53.8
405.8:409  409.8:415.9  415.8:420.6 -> 0.25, 49.8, 56.1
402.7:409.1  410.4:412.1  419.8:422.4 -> 0.10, 51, 53.3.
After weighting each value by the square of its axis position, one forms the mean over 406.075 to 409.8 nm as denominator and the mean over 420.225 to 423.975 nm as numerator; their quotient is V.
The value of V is 1.14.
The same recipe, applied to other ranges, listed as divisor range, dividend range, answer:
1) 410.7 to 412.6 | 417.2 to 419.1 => 1.12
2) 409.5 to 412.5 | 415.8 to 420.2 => 1.21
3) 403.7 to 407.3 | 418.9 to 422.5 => 1.14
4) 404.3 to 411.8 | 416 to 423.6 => 1.19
